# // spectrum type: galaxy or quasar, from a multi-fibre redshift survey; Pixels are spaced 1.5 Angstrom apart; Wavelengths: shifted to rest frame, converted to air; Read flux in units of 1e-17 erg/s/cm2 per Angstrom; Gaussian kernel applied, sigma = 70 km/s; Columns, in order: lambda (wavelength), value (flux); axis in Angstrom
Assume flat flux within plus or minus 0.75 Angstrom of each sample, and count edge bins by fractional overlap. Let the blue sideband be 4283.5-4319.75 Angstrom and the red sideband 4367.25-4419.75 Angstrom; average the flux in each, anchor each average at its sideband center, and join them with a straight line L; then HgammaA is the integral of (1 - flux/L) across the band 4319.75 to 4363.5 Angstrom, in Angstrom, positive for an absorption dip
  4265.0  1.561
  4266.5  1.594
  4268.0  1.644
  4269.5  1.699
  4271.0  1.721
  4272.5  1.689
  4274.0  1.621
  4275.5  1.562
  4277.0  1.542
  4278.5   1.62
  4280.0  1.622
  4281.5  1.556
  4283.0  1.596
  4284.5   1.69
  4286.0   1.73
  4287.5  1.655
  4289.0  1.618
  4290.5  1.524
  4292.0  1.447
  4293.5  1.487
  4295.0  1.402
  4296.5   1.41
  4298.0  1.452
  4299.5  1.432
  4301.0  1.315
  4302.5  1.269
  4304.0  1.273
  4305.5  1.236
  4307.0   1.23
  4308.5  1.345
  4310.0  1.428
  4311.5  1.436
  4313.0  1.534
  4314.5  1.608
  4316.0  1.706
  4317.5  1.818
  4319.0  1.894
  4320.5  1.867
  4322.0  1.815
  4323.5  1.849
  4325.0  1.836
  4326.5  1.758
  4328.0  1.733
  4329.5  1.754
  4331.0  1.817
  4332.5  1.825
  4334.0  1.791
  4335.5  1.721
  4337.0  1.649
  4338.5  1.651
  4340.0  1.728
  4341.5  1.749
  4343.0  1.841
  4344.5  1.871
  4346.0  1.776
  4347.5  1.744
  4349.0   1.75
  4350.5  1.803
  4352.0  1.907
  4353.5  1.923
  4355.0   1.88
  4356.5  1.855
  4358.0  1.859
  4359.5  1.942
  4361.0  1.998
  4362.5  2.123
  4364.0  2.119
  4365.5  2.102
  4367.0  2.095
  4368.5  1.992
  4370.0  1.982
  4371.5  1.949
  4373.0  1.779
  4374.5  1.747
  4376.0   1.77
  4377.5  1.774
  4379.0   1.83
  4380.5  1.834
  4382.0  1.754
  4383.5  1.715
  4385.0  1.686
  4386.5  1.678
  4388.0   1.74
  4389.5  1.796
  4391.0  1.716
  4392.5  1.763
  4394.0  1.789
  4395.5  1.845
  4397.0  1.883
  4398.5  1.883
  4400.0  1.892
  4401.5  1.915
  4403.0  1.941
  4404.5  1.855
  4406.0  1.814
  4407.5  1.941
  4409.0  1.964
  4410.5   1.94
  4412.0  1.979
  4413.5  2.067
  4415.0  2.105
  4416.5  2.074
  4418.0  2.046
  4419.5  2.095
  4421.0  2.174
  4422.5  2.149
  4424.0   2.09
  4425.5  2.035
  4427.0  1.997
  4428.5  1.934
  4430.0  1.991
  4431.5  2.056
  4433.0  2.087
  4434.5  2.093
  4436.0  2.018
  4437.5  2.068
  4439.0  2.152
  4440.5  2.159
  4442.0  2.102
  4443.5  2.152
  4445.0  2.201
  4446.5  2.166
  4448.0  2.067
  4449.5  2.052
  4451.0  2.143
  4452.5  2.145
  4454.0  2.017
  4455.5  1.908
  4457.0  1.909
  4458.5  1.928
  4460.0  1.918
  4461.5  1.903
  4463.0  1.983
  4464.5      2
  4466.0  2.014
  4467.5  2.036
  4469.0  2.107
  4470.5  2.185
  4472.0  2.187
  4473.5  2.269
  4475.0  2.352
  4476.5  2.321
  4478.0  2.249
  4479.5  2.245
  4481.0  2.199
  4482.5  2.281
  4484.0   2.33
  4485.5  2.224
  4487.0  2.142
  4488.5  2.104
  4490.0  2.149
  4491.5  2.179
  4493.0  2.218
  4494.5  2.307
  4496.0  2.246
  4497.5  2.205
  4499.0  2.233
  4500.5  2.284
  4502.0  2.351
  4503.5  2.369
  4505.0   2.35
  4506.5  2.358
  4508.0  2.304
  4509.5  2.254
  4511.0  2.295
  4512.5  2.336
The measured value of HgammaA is -4.3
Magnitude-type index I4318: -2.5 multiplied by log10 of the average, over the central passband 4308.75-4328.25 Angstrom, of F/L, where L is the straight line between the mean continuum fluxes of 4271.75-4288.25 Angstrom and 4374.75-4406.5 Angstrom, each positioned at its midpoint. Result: -0.01 mag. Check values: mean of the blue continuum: 1.63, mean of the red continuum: 1.8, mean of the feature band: 1.7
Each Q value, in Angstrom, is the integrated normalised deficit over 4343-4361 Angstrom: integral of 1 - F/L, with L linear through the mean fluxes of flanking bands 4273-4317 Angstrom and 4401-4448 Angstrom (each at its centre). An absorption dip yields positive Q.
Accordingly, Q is -1.2 Angstrom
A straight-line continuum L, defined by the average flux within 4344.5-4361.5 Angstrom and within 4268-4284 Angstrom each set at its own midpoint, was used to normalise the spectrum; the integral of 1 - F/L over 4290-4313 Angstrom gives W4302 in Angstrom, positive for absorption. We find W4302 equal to 4.3 Angstrom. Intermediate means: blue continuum 1.62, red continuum 1.86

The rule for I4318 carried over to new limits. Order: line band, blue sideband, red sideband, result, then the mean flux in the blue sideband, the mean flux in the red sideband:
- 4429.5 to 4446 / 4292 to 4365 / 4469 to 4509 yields -0.01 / 1.69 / 2.25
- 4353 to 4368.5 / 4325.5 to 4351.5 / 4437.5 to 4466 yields -0.10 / 1.76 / 2.05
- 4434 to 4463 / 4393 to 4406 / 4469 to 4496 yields 0.01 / 1.87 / 2.23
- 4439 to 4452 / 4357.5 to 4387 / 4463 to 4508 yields -0.01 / 1.89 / 2.22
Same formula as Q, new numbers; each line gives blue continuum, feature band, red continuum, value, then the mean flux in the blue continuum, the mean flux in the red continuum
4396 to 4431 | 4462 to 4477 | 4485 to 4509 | 0.2 Angstrom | 1.99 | 2.25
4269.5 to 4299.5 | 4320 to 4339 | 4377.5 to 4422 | -0.9 Angstrom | 1.58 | 1.89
